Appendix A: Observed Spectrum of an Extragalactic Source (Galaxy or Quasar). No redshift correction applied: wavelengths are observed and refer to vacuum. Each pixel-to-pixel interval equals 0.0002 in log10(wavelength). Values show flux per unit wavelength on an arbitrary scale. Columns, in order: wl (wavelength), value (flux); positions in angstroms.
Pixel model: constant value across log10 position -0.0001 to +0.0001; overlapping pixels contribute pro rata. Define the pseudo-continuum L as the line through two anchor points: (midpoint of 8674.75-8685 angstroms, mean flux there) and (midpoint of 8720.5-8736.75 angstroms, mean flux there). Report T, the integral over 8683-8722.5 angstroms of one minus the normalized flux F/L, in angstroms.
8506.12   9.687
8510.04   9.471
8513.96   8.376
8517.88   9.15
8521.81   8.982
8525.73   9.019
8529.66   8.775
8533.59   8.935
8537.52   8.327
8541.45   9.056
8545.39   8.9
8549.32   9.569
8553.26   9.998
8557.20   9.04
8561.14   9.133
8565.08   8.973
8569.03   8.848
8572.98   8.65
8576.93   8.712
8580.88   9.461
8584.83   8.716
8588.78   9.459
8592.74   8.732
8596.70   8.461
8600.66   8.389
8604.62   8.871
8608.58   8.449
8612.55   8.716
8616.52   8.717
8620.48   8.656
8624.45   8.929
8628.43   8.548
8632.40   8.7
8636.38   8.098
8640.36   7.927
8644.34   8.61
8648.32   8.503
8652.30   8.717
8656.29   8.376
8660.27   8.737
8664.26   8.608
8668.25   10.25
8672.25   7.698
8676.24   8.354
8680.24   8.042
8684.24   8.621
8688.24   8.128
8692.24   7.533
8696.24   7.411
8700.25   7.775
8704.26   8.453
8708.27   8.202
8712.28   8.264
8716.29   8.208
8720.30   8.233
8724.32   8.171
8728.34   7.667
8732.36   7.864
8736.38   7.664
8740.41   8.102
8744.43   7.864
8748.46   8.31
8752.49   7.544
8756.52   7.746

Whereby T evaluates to 0.2 angstroms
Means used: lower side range 8.3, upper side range 7.9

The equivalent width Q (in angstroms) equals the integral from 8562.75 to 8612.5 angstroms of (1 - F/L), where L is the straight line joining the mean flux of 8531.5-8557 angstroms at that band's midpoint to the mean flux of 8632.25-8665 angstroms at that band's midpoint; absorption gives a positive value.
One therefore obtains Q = 0.2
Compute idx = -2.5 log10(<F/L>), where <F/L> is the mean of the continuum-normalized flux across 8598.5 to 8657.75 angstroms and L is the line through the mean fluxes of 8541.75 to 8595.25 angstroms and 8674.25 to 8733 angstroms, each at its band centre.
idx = 0.01 mag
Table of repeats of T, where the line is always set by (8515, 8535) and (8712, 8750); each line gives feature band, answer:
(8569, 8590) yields -0.6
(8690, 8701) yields 0.8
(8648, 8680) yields -1.2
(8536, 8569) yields -1.1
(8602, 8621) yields -0.3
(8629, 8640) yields 0.1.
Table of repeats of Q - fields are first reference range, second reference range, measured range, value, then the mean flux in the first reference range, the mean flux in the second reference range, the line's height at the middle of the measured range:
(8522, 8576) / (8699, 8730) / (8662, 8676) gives -0.69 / 9.01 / 8.14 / 8.38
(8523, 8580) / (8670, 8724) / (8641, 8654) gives -0.22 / 9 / 8.08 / 8.4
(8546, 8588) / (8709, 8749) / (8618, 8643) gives 0.59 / 9.11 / 8.03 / 8.69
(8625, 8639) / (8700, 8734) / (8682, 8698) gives 0.57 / 8.47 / 8.11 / 8.23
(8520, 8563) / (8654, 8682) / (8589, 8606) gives 0.31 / 9.07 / 8.59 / 8.85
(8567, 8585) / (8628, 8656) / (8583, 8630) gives -0.23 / 8.89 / 8.43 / 8.68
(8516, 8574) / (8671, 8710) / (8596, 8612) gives 0.11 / 9.03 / 8.03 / 8.62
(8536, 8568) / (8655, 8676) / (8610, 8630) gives 0.39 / 9.13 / 8.72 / 8.88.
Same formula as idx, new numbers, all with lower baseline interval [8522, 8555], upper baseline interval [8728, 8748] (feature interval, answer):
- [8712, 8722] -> -0.03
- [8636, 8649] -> 0.02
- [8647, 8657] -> -0.02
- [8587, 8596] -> -0.03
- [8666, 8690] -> -0.04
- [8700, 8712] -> -0.02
